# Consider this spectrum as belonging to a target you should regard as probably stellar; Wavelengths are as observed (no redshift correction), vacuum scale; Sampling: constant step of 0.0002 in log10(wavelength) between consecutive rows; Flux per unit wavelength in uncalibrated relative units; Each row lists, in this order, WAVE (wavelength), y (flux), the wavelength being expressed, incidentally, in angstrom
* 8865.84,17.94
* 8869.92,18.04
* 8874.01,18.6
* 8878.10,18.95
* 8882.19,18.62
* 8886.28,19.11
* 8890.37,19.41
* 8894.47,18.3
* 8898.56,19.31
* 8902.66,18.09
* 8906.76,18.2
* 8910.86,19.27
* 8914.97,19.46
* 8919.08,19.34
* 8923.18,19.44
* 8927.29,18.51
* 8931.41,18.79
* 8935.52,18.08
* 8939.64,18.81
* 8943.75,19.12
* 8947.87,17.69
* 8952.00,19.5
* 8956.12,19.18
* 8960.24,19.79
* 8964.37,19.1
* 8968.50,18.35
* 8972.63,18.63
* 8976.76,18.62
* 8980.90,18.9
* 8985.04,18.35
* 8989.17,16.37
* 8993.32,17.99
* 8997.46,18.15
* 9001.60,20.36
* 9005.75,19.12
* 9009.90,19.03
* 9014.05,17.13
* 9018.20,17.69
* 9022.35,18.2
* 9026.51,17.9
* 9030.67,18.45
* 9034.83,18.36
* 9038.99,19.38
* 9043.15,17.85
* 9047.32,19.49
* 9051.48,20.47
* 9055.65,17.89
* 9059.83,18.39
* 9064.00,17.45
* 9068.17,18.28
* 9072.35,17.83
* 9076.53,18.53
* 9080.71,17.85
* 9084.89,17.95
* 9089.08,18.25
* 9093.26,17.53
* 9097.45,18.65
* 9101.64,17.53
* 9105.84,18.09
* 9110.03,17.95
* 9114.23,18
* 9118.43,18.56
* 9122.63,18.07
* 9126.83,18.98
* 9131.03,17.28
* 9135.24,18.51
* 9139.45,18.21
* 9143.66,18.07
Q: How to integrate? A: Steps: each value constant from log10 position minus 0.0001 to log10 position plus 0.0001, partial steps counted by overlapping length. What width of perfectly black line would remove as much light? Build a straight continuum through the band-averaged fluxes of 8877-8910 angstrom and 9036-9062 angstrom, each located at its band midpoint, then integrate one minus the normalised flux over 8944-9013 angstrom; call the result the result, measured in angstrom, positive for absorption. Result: 0.5 angstrom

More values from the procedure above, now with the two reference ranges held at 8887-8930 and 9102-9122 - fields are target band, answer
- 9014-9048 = 0.24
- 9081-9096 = 0.20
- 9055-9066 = 0.23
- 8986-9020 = 0.55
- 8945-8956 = 0.01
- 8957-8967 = -0.34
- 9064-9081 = 0.17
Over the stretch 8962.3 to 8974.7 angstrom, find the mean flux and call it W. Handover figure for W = 18.7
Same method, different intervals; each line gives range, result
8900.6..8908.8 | 18.1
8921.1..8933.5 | 18.9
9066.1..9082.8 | 18.1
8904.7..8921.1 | 19.1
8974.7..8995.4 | 18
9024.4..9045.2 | 18.4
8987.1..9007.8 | 18.4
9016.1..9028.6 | 17.9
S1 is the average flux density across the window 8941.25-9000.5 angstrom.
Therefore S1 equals 18.6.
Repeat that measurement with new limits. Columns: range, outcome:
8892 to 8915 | 18.7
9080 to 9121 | 18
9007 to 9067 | 18.4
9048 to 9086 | 18.3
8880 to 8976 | 18.9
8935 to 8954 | 18.7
